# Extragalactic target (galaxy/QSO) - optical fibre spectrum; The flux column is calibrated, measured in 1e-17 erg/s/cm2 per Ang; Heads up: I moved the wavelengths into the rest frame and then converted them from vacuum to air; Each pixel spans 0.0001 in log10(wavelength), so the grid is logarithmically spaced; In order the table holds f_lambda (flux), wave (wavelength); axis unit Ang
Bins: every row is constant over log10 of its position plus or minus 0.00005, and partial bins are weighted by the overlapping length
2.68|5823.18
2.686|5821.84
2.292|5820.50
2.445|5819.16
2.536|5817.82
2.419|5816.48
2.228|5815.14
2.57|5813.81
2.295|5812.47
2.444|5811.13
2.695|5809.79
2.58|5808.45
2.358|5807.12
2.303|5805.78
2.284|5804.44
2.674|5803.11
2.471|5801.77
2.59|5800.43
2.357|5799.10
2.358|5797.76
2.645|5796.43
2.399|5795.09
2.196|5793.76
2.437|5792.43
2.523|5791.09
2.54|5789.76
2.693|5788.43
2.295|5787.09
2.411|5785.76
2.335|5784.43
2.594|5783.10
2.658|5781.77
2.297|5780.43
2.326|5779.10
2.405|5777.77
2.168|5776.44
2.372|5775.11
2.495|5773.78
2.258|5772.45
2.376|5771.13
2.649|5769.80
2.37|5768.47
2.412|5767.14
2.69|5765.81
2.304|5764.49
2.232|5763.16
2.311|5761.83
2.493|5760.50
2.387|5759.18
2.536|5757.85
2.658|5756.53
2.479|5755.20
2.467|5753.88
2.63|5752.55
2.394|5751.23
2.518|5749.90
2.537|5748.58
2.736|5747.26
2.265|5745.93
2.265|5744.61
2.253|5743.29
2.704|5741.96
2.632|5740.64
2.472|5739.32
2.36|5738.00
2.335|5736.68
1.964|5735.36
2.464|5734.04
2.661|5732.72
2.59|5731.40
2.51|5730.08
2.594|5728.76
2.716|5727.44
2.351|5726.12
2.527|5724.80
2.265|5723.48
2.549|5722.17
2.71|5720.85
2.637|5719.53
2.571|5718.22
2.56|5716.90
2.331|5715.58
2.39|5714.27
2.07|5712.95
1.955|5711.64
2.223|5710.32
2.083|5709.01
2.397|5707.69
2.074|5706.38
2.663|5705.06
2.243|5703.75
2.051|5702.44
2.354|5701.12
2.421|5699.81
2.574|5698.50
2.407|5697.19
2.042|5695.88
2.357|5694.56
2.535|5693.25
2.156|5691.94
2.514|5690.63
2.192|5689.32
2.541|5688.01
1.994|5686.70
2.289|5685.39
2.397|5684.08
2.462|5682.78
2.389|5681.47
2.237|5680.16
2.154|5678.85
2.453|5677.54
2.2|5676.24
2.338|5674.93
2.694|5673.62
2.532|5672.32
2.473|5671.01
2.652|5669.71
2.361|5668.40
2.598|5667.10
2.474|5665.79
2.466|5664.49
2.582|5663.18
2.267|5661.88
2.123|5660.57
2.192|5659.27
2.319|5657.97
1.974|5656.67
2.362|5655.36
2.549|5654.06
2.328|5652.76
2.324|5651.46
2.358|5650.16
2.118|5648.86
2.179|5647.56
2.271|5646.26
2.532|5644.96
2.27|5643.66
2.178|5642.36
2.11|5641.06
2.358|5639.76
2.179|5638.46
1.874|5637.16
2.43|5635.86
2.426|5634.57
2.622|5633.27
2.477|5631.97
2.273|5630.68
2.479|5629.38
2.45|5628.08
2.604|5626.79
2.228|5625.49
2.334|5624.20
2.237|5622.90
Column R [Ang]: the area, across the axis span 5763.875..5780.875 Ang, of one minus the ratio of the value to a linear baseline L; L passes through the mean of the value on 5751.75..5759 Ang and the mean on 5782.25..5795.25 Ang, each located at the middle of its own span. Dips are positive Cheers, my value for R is 0.7 Ang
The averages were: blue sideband 2.54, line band 2.4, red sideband 2.45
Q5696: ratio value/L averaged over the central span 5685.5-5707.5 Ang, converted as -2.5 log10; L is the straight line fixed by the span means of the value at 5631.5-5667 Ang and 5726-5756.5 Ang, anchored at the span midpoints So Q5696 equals 0.04 mag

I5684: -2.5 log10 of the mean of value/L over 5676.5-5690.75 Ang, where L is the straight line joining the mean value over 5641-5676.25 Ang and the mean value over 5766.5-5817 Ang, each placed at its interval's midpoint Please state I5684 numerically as 0.02 mag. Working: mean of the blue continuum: 2.36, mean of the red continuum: 2.43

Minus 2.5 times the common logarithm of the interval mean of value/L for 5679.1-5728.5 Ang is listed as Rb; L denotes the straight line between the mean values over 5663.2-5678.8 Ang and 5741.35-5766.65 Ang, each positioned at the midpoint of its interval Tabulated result 0.049 mag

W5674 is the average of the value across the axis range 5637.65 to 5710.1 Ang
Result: 2.33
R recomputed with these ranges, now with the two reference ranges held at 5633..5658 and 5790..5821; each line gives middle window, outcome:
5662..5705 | -1.15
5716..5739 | -1.23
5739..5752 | -0.53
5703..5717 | 0.52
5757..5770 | -0.19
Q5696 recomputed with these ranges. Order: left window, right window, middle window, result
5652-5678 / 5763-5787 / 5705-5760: -0.01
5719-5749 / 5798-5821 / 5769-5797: 0.01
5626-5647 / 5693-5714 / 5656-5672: -0.03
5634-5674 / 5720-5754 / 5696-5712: 0.06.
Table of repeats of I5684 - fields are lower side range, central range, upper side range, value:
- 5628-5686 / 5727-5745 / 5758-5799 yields -0.031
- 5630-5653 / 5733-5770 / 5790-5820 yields -0.022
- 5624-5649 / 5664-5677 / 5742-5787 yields -0.057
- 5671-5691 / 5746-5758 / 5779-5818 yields -0.053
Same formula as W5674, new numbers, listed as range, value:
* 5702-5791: 2.43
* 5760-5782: 2.39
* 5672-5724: 2.35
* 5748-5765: 2.46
